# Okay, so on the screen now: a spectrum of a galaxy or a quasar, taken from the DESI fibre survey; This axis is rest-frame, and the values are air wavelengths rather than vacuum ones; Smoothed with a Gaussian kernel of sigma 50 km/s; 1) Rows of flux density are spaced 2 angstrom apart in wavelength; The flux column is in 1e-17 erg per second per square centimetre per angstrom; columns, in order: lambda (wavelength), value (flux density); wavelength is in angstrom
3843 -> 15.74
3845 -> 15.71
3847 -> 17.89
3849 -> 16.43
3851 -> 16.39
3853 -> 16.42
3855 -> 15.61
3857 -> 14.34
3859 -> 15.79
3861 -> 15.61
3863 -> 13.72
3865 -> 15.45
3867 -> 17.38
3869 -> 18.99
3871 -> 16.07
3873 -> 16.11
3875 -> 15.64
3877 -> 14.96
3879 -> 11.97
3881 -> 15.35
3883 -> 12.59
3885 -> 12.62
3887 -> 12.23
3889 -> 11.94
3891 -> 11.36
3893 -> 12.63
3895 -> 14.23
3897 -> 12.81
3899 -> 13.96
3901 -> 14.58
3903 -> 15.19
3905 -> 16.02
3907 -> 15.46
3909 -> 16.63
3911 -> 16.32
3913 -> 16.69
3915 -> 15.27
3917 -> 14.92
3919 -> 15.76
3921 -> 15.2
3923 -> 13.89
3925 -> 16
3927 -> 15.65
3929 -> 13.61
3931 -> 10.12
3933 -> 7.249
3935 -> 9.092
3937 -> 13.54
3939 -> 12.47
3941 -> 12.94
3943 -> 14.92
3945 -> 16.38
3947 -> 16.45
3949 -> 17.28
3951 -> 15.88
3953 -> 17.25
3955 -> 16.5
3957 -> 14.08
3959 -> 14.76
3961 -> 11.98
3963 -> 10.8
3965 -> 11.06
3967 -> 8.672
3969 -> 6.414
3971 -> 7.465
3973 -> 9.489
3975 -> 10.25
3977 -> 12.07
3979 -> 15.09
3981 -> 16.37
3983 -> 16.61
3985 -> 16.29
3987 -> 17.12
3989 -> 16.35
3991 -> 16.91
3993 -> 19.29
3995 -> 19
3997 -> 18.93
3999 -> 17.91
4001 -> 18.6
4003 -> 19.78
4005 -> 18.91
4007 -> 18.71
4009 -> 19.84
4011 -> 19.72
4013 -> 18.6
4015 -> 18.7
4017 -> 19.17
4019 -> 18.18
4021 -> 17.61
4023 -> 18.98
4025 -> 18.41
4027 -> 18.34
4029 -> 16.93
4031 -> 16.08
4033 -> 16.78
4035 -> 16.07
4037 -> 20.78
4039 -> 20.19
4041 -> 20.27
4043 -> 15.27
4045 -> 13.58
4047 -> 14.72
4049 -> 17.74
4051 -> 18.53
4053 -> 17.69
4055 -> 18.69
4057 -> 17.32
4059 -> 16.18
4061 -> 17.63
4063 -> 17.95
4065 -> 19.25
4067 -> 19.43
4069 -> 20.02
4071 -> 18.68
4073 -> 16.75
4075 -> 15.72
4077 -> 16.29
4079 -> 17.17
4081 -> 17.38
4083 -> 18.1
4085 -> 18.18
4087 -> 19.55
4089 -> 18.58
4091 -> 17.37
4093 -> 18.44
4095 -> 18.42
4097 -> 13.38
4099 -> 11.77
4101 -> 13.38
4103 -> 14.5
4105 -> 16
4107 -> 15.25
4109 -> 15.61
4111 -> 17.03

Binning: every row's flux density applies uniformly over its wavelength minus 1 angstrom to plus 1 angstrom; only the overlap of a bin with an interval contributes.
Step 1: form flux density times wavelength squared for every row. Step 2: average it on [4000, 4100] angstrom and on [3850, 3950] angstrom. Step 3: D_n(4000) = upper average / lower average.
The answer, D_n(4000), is 1.32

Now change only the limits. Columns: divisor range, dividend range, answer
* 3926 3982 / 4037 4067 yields 1.45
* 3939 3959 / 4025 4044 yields 1.20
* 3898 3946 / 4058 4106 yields 1.30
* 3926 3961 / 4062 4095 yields 1.38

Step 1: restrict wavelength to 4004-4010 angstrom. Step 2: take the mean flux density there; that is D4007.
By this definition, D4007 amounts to 19.2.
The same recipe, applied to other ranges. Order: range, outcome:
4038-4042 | 20.2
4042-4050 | 15.3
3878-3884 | 13.3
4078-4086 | 17.7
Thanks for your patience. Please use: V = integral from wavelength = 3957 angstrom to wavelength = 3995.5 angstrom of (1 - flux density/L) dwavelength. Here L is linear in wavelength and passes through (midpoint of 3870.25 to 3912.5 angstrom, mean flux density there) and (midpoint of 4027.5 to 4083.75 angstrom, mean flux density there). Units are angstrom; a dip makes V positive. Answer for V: 6.2 angstrom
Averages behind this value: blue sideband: 14.2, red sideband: 17.5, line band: 13.4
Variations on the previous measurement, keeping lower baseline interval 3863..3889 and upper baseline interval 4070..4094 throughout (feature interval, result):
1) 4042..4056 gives 0.51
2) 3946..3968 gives 2.55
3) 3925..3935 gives 2.38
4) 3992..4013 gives -3.15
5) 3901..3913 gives -0.52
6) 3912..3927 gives -0.01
